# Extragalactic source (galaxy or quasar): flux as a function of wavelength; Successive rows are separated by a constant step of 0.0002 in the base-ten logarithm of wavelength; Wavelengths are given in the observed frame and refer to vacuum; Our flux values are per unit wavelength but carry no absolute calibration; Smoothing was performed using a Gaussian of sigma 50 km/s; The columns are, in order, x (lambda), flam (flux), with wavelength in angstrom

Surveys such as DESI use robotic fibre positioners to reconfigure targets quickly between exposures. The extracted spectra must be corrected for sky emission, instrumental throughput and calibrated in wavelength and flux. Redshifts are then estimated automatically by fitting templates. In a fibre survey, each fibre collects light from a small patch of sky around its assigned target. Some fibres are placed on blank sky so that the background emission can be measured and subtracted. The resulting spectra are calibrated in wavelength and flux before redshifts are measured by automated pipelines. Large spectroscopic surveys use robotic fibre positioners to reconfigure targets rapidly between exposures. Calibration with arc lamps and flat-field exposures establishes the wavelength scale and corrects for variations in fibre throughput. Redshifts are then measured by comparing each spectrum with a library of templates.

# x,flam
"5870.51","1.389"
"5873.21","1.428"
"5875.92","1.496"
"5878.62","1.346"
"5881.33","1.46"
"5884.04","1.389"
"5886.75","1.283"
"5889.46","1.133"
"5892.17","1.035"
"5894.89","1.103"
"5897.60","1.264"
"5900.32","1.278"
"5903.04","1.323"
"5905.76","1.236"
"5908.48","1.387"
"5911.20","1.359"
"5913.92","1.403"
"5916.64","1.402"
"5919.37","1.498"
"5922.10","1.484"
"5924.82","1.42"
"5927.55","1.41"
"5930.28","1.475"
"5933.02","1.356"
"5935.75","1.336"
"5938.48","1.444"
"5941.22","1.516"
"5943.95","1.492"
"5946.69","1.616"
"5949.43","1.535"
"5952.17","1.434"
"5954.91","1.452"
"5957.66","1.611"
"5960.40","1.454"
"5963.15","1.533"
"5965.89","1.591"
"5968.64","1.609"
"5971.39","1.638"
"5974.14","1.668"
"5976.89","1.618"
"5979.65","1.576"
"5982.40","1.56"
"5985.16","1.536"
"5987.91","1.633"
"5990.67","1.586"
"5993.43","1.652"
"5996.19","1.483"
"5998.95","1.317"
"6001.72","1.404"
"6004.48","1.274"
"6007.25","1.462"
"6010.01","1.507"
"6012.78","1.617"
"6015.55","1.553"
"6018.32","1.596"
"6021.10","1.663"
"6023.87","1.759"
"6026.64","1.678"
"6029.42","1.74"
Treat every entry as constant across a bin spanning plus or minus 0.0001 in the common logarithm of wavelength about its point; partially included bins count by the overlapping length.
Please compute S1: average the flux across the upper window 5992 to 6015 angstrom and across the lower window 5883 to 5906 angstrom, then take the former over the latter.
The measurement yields 1.2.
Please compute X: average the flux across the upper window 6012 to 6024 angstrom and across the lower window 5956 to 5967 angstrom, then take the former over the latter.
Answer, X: 1.05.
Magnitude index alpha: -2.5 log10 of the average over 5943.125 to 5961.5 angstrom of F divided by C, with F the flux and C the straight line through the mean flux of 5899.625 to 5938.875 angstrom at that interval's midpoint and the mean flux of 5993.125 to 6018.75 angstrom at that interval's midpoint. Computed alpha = -0.07 mag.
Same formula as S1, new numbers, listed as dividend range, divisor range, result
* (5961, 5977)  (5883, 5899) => 1.34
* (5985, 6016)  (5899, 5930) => 1.08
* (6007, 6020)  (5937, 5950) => 1.03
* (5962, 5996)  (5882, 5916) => 1.25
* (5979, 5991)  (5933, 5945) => 1.10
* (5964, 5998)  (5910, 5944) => 1.11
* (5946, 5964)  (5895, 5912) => 1.17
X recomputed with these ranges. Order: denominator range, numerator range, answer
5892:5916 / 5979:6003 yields 1.19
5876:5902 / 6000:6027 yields 1.22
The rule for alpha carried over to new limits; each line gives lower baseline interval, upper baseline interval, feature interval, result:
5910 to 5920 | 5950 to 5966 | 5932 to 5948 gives 0.00 mag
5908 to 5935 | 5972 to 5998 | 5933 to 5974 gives -0.01 mag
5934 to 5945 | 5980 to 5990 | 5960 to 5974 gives -0.04 mag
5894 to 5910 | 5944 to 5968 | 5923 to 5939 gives 0.00 mag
